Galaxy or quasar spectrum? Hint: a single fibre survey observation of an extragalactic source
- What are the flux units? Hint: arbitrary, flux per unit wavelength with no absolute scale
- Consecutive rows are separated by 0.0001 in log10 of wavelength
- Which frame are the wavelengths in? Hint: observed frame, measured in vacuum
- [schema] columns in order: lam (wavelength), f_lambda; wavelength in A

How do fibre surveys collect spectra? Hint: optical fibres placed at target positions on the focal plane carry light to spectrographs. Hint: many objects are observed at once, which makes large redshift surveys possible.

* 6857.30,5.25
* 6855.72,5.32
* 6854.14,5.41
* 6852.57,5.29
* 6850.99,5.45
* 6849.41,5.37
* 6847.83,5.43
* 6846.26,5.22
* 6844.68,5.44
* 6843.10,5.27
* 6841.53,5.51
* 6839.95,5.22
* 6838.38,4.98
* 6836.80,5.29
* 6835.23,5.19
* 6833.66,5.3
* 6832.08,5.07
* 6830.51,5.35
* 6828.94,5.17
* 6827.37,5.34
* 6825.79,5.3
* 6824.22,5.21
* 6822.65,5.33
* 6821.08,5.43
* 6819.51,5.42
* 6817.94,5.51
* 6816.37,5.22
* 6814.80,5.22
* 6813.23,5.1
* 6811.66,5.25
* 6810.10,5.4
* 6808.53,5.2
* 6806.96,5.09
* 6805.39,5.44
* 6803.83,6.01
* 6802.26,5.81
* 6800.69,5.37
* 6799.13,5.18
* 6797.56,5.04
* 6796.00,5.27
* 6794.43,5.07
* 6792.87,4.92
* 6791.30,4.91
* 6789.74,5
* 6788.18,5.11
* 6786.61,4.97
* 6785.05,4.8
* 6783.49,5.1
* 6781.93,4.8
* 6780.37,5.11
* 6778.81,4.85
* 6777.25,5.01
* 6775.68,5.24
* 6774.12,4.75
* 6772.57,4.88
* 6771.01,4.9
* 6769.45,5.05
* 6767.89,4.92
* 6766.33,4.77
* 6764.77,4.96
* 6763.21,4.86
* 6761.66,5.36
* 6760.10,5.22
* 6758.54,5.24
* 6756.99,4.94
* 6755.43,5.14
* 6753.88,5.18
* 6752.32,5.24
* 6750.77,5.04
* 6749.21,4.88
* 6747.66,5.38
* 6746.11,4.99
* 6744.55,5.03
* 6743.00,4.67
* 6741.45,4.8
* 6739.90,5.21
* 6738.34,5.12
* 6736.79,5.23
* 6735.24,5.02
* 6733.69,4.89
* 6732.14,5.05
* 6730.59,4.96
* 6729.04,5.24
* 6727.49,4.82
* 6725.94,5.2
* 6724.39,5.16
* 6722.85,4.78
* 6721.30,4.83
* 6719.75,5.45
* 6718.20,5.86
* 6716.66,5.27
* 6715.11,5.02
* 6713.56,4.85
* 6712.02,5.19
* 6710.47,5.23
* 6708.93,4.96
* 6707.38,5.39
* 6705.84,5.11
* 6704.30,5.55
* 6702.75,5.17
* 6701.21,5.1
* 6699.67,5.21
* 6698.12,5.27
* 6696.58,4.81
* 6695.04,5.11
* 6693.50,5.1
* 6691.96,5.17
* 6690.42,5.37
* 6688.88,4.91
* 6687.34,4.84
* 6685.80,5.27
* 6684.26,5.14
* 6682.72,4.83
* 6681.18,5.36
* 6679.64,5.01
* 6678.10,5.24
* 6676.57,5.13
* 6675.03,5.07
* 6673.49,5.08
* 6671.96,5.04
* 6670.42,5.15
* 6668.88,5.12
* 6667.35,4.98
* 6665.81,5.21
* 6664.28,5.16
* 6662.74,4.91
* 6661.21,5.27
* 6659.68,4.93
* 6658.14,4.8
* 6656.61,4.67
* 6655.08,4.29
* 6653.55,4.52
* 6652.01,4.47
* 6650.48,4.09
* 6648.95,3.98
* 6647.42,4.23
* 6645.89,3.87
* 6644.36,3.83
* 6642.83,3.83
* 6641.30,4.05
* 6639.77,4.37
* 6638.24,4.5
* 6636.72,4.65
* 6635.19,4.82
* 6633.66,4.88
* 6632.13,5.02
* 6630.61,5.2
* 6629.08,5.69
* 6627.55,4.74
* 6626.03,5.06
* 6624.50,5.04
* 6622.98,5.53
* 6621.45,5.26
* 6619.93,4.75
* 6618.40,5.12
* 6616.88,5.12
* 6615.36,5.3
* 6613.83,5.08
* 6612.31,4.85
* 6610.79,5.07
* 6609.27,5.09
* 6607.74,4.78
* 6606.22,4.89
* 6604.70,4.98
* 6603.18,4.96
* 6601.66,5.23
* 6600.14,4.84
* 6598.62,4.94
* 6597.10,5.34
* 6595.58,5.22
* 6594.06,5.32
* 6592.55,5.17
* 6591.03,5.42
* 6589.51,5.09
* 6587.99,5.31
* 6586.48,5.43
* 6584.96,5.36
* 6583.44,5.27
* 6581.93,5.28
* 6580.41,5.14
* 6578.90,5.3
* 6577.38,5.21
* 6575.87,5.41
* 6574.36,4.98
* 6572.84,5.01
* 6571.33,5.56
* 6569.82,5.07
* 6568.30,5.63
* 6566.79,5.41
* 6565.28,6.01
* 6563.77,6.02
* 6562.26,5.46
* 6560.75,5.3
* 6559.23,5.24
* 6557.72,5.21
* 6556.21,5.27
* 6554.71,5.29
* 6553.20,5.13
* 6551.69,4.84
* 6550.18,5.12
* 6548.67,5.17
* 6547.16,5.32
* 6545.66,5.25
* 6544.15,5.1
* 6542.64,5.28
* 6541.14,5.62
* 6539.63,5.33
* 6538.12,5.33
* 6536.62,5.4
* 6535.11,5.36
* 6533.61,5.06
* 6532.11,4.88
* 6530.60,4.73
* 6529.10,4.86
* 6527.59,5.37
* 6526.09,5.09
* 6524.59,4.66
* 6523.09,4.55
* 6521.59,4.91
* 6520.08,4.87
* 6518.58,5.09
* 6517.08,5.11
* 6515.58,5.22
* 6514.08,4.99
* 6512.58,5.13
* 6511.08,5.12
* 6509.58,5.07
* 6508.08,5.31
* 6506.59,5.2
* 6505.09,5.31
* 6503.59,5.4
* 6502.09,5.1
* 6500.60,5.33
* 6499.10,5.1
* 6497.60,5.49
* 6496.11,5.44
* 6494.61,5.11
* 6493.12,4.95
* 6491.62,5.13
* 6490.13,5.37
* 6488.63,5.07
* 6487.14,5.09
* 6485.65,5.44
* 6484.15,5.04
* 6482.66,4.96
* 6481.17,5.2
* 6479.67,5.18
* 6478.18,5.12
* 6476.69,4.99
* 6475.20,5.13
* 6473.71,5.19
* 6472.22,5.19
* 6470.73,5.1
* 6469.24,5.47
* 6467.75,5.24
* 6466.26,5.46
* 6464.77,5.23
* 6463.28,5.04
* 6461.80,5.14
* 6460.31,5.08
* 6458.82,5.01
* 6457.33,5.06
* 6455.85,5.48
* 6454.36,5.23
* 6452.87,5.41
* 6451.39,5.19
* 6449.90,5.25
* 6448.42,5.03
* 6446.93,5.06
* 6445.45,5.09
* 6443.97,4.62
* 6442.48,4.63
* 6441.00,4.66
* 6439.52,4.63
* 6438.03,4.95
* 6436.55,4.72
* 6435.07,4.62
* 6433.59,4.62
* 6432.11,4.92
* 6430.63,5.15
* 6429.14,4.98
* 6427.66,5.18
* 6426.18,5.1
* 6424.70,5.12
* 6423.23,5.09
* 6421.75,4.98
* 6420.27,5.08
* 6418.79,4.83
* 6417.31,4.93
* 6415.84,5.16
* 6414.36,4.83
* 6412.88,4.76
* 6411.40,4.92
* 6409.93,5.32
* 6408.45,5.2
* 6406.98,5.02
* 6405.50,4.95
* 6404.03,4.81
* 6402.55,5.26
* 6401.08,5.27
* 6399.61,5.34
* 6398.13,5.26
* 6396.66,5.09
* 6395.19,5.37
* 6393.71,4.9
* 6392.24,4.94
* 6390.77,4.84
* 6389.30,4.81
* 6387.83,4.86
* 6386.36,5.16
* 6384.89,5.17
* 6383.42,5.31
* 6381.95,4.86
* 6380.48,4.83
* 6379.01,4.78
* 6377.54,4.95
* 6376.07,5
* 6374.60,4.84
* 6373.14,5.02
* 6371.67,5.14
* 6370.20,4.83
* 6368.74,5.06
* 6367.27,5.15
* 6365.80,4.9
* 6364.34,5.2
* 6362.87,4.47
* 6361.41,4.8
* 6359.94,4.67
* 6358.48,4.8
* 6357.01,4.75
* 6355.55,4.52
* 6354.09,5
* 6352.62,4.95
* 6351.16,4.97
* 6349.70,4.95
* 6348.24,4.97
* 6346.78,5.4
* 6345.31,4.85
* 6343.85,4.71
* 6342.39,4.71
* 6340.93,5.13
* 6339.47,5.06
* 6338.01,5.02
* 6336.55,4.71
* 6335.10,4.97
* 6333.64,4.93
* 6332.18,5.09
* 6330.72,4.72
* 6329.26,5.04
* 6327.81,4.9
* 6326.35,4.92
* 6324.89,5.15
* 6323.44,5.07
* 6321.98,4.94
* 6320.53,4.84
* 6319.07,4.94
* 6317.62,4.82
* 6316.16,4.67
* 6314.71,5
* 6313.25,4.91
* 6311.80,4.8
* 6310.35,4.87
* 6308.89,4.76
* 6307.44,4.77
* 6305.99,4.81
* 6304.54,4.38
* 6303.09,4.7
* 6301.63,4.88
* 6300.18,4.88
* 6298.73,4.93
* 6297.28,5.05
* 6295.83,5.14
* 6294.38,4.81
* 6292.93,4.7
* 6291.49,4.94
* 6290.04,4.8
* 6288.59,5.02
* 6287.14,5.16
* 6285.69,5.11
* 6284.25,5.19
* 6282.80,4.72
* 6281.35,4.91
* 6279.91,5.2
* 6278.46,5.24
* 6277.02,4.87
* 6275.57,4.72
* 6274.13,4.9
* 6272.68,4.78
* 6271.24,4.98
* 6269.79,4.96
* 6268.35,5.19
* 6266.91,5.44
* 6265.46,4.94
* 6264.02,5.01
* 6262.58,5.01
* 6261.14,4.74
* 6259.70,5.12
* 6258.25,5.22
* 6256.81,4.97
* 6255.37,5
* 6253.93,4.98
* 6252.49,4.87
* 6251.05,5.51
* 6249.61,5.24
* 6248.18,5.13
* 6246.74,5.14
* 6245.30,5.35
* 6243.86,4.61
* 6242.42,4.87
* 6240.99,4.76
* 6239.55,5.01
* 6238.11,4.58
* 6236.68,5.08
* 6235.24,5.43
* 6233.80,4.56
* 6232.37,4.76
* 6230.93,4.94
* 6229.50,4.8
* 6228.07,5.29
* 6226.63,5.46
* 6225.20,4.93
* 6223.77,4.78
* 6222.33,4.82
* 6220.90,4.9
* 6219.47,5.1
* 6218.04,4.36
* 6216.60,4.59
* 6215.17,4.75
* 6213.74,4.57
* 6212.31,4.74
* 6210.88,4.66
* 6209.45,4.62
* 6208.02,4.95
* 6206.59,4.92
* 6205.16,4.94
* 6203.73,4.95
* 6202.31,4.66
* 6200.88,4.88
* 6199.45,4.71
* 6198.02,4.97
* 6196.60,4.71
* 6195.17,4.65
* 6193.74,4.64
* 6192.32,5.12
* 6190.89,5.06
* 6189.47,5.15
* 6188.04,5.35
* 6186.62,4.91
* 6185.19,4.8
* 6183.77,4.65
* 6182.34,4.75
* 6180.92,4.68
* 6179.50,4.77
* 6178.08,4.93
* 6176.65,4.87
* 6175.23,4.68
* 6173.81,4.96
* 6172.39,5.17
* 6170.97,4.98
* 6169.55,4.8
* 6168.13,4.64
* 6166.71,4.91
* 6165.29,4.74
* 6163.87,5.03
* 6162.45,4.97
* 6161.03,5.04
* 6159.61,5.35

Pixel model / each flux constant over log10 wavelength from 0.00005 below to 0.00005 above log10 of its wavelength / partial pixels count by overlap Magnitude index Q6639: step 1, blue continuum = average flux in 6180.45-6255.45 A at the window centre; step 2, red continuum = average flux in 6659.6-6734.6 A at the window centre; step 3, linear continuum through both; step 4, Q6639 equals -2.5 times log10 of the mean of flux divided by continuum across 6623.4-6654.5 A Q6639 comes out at 0.122 mag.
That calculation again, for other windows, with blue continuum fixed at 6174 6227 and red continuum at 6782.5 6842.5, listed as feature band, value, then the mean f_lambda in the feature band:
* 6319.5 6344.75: 0.00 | 4.94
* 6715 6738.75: 0.01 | 5.12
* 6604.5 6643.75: 0.05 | 4.9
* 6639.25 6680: 0.10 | 4.68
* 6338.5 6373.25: 0.00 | 4.91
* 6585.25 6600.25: -0.03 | 5.23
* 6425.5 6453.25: 0.01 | 4.93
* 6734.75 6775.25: 0.04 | 5.03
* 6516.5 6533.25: 0.03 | 4.92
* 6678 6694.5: 0.01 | 5.11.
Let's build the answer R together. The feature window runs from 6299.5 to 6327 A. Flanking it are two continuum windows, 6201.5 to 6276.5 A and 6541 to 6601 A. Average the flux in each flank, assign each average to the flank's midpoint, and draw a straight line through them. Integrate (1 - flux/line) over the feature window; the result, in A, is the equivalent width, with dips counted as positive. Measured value 0.9 A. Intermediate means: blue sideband 4.93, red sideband 5.28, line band 4.85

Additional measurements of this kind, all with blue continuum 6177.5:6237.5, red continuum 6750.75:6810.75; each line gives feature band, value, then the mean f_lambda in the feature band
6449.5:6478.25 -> -1.33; 5.2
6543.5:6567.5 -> -1.49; 5.32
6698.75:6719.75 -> -0.65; 5.23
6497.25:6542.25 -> -1.21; 5.13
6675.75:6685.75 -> -0.13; 5.13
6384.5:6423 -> -0.72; 5.04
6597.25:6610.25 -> 0.13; 4.98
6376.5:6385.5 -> -0.08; 4.98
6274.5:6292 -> -0.33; 4.99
